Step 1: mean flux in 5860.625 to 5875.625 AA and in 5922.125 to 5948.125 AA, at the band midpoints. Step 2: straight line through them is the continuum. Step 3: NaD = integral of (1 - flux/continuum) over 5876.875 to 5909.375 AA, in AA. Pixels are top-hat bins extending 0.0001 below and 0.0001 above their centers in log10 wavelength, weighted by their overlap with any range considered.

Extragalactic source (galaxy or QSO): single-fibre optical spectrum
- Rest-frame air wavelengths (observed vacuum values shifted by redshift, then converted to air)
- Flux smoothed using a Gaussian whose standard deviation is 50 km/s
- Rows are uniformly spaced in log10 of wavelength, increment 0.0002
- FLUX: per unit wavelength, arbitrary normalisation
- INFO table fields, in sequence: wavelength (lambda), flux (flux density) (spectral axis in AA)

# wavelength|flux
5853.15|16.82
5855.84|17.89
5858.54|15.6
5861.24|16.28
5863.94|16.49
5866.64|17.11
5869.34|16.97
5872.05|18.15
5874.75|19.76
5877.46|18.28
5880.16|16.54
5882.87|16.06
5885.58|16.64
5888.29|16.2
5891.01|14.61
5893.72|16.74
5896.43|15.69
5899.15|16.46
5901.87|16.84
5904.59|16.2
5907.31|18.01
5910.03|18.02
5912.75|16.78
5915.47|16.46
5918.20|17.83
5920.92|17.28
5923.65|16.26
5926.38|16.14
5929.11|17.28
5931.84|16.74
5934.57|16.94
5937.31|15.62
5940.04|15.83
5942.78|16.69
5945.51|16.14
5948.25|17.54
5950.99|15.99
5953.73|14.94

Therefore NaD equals 1.1 AA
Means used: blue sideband 17.4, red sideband 16.5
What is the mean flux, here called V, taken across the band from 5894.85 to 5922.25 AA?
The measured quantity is 17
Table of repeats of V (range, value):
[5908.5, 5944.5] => 16.8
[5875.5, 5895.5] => 16.5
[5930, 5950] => 16.5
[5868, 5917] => 16.9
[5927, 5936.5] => 16.8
